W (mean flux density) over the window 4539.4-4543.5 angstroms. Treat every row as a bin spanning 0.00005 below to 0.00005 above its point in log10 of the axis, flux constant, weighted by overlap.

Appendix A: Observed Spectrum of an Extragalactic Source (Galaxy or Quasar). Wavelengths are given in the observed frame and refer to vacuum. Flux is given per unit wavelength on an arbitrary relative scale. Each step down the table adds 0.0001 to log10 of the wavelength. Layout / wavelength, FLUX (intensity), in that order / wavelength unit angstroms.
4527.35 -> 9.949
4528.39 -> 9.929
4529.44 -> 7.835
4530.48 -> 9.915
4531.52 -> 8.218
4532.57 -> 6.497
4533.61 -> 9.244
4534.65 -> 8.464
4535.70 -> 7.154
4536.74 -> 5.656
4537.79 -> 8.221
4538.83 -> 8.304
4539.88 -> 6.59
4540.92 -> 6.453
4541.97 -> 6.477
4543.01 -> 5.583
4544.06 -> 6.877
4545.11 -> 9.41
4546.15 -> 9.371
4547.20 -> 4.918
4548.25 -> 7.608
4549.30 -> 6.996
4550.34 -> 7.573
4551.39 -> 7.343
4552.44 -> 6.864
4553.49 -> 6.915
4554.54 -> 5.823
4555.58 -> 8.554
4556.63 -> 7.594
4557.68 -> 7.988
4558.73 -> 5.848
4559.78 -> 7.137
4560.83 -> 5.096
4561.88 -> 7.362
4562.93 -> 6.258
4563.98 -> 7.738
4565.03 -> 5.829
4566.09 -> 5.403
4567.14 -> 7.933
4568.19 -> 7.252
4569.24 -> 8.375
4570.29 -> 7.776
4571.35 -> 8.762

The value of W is 6.29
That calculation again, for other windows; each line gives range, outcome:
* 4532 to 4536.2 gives 7.84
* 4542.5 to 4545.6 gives 7.26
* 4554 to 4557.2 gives 7.34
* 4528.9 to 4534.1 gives 8.33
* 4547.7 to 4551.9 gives 7.37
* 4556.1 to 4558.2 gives 7.79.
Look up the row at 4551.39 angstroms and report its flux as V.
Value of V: 7.343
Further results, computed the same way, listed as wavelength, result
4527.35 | 9.949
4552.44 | 6.864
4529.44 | 7.835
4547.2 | 4.918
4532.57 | 6.497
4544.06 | 6.877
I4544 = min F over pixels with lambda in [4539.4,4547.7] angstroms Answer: 4.918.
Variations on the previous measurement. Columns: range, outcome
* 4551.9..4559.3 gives 5.823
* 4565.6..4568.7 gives 5.403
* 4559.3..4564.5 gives 5.096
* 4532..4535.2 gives 6.497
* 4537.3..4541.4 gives 6.453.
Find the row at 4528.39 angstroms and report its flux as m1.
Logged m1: 9.929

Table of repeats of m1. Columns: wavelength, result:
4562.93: 6.258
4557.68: 7.988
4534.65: 8.464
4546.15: 9.371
